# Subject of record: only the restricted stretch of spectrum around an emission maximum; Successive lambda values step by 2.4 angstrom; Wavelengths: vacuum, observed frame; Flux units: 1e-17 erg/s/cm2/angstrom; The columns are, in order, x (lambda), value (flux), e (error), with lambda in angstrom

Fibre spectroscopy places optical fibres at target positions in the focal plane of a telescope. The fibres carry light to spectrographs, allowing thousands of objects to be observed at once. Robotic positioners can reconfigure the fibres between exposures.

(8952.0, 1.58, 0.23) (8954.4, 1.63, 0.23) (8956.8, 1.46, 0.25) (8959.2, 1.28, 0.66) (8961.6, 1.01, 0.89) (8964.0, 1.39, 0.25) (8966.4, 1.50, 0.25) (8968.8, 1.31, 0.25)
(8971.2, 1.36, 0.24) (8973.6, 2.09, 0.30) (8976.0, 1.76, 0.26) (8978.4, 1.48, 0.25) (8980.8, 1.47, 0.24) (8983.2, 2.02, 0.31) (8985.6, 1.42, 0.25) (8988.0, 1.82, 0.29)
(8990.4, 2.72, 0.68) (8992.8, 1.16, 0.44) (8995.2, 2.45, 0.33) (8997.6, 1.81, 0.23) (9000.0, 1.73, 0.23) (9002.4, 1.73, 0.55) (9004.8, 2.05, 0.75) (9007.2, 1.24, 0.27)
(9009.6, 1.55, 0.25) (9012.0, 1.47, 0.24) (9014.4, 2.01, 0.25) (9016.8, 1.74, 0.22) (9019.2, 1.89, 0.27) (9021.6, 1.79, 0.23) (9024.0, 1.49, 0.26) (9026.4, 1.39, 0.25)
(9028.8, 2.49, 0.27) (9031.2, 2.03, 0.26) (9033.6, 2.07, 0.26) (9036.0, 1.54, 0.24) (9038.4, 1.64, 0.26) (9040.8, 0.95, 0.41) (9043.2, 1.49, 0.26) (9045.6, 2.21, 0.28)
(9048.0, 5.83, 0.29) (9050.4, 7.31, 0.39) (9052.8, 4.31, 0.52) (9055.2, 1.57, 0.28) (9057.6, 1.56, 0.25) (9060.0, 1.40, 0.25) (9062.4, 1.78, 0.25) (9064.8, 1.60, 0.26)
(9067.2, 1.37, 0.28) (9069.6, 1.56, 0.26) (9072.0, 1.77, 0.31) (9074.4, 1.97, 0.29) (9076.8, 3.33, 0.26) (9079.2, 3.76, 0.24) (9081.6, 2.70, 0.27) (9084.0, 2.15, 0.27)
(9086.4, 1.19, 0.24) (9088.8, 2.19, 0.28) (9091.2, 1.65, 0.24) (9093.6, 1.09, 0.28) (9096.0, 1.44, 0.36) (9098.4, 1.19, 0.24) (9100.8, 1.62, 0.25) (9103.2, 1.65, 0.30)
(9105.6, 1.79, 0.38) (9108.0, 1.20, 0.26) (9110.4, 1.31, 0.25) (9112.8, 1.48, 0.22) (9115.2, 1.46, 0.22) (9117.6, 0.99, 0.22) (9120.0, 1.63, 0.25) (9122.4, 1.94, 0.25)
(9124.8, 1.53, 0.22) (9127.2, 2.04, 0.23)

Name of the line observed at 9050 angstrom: Halpha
